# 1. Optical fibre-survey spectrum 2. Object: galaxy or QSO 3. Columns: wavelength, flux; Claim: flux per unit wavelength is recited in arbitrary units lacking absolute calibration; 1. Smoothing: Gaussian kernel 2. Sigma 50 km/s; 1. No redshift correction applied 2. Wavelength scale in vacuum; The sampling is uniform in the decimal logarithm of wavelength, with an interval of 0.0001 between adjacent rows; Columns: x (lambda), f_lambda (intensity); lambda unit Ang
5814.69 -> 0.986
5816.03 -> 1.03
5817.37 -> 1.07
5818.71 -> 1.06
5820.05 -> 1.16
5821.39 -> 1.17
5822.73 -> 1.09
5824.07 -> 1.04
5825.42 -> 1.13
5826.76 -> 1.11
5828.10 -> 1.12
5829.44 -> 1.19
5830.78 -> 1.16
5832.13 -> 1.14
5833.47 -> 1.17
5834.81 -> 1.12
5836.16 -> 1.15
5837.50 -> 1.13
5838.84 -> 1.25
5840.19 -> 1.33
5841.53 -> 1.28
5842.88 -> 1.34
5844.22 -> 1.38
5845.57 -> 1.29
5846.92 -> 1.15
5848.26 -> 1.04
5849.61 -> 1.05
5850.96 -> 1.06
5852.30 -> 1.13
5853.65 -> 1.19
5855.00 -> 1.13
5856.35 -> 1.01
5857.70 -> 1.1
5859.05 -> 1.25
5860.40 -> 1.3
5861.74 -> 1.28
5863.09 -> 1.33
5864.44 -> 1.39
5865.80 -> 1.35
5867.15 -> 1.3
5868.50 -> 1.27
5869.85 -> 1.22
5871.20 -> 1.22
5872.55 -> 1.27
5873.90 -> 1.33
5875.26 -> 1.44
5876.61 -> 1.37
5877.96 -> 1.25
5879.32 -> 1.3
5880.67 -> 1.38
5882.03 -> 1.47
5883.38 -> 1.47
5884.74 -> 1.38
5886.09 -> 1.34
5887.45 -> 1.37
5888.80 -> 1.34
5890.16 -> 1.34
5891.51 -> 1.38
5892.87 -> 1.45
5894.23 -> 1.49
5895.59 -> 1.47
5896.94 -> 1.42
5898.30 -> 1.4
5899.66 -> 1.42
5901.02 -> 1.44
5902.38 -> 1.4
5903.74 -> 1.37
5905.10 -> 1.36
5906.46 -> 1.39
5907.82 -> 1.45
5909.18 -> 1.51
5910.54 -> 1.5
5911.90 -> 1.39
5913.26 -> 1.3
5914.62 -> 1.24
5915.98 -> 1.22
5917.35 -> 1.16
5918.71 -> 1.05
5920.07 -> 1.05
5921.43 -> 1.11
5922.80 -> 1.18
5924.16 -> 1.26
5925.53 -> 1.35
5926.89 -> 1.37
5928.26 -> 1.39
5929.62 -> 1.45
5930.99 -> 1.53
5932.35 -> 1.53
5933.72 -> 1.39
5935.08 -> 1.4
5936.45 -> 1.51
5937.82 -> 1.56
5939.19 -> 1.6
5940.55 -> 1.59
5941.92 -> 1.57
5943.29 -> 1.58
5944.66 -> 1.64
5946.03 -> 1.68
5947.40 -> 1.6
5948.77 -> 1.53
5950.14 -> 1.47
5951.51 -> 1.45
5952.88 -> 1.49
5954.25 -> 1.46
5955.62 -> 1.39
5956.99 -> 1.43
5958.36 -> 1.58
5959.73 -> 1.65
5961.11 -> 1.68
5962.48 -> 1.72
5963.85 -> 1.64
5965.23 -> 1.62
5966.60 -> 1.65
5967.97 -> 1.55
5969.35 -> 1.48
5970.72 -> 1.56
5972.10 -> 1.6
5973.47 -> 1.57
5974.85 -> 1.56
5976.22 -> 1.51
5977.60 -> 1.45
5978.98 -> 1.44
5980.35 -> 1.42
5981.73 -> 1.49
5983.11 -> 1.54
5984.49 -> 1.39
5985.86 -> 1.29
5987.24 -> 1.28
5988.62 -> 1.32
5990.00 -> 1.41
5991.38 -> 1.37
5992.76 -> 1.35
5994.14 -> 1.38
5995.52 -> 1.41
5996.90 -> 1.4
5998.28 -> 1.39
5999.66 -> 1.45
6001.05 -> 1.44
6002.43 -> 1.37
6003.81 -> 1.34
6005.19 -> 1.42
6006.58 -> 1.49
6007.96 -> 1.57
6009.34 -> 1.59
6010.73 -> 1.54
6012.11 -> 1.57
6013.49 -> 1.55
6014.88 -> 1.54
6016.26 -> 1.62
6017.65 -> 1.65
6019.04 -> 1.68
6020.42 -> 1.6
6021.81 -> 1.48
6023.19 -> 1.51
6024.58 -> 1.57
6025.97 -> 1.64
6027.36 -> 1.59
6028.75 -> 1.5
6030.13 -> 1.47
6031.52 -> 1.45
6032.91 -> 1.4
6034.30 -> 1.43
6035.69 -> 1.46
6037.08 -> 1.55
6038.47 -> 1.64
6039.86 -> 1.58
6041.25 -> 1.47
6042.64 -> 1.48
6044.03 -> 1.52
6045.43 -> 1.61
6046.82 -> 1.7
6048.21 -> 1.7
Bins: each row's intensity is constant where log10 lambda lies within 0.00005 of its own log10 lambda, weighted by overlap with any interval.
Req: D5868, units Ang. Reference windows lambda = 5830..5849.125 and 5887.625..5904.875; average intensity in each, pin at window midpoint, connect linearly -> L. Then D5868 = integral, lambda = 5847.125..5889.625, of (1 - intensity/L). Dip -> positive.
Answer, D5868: 1.4 Ang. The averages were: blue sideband 1.21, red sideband 1.41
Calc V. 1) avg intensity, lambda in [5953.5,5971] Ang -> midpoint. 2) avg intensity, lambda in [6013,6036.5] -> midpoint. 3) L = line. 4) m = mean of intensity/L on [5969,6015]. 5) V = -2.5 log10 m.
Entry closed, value 0.07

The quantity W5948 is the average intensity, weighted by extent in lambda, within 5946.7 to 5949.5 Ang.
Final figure 1.56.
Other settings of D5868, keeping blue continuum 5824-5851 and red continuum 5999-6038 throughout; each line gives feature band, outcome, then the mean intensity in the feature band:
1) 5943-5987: -3.6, 1.53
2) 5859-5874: -0.7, 1.29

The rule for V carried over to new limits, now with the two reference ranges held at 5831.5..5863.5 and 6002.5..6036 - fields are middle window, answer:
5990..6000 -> 0.06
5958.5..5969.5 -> -0.15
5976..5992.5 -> 0.04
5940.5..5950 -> -0.15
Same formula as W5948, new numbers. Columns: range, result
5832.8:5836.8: 1.15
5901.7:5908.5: 1.39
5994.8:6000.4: 1.41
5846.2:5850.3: 1.08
